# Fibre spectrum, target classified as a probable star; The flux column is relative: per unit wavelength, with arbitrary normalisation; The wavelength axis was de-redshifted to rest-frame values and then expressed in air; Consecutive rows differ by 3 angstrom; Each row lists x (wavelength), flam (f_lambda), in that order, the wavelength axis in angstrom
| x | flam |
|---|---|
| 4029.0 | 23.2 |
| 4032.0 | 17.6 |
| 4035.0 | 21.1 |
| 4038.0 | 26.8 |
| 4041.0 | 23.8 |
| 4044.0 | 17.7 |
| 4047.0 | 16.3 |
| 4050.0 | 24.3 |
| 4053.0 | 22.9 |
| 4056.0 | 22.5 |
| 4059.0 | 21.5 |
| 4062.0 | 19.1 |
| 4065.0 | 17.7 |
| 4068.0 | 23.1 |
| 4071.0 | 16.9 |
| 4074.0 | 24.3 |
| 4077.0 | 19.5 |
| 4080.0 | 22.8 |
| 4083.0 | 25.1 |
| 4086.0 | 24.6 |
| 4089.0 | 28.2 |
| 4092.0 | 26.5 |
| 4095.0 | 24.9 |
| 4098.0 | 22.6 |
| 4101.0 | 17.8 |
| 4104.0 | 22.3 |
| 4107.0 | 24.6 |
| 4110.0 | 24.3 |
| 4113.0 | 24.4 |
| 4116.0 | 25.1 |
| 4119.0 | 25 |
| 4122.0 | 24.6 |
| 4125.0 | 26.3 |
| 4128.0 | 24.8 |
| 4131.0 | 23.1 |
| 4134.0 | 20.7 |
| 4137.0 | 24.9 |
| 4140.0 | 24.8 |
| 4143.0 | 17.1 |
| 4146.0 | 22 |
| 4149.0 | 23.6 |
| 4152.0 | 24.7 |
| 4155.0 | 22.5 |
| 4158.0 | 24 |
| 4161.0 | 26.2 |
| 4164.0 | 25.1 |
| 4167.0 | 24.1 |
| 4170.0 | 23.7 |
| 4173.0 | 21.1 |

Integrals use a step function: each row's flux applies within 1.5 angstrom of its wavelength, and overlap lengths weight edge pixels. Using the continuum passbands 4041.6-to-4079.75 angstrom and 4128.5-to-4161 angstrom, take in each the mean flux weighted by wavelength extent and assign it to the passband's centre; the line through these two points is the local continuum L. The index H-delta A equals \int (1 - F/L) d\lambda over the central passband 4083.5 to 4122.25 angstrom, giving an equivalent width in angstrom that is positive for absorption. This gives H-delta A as -4.3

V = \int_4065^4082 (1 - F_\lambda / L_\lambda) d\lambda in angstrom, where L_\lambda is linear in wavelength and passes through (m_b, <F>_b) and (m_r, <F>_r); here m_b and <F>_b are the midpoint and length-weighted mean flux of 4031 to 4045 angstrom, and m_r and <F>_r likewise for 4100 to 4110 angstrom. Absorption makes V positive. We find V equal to 0.64 angstrom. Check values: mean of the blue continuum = 21.7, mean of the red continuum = 22.2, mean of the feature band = 21.1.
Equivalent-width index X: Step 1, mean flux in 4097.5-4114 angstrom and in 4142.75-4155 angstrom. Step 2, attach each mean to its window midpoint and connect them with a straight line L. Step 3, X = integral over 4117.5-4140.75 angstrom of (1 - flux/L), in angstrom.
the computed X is -1.81 angstrom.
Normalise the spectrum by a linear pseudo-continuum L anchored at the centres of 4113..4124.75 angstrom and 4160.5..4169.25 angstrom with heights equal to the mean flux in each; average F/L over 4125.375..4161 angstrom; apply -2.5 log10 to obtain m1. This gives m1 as 0.08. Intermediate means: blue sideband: 25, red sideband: 24.9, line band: 23.2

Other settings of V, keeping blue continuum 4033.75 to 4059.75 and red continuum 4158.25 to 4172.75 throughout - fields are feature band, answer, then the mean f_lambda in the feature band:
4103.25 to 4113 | -0.32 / 23.9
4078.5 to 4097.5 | -2.04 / 25.2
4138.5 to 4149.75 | 1.03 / 21.8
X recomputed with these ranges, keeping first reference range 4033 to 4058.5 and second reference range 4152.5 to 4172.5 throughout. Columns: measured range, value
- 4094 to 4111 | 0.23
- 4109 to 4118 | -0.57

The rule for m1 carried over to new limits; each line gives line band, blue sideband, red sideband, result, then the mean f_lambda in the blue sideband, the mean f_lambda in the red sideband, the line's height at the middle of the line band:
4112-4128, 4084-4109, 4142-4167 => -0.061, 24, 23.3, 23.7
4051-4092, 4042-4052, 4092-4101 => -0.041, 19.8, 23.2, 21.5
